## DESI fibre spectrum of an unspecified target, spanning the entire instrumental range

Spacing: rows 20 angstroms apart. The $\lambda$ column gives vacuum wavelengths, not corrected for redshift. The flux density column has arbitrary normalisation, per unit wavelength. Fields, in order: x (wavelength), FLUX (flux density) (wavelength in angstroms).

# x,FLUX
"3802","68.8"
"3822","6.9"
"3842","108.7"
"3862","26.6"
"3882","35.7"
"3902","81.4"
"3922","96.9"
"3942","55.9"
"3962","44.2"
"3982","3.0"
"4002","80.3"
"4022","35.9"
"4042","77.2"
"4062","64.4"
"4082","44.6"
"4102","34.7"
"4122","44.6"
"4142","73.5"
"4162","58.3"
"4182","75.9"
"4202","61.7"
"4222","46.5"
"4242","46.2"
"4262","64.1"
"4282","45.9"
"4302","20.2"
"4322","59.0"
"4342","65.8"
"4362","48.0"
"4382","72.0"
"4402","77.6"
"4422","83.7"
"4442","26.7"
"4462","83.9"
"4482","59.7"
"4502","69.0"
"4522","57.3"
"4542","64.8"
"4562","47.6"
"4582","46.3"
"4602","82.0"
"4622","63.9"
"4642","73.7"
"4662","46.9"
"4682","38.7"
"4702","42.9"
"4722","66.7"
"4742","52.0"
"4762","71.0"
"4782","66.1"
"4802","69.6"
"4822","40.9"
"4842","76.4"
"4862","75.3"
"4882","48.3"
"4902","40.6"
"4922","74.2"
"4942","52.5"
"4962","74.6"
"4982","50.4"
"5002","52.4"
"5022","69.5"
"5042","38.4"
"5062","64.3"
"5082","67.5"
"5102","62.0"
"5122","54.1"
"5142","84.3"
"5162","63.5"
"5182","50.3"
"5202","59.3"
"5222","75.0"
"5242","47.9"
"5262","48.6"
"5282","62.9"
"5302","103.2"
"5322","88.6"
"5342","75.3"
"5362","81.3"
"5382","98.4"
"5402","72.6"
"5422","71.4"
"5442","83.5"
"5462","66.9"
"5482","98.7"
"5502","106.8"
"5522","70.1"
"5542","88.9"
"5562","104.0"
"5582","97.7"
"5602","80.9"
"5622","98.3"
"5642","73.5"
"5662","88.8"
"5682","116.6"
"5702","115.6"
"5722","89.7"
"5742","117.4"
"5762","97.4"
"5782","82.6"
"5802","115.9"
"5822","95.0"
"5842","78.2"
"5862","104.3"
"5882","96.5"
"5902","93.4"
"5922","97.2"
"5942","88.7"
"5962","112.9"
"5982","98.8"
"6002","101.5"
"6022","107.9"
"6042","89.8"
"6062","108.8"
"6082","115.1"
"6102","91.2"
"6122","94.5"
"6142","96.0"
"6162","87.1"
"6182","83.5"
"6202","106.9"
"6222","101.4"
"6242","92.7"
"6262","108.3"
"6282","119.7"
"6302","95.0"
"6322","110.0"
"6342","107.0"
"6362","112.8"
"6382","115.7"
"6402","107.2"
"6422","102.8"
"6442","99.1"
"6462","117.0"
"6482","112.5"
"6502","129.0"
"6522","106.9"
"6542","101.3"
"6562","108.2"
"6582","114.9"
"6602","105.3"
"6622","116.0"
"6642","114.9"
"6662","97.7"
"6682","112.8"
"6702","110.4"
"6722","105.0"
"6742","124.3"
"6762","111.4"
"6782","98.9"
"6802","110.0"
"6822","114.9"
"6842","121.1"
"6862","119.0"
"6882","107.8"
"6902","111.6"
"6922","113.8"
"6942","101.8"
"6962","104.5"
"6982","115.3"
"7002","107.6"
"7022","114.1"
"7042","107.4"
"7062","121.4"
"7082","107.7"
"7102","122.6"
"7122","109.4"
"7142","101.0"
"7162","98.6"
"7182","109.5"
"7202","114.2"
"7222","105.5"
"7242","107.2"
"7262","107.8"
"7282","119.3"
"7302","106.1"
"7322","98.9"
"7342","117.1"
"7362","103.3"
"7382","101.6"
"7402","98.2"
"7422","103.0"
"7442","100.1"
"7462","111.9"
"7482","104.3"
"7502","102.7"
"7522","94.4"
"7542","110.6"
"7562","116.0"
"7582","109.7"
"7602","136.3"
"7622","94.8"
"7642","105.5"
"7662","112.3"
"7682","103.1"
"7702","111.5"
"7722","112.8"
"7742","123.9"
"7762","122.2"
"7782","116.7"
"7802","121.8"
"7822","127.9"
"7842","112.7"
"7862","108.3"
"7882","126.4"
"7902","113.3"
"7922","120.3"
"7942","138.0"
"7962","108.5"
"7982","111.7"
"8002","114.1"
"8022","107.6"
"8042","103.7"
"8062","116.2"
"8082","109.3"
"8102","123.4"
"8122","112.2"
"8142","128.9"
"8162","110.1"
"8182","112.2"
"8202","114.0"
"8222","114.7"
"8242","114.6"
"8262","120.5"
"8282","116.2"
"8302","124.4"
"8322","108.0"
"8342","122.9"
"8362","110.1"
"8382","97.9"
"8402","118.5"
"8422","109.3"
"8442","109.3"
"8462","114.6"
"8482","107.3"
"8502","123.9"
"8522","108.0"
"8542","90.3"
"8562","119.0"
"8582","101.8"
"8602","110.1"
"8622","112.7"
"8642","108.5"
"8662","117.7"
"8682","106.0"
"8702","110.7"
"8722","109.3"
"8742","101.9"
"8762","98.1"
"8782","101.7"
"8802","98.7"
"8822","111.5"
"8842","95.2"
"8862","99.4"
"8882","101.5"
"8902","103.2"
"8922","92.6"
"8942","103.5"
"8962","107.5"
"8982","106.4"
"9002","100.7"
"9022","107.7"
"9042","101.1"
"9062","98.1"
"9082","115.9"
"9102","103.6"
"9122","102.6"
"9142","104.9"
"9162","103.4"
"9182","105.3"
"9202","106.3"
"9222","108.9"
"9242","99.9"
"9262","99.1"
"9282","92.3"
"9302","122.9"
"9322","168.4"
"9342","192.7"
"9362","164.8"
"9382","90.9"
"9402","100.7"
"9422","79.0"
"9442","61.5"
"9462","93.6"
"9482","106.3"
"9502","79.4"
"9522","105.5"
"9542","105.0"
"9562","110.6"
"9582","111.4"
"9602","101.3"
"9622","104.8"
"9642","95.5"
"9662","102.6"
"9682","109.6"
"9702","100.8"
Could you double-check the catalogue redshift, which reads 0.42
